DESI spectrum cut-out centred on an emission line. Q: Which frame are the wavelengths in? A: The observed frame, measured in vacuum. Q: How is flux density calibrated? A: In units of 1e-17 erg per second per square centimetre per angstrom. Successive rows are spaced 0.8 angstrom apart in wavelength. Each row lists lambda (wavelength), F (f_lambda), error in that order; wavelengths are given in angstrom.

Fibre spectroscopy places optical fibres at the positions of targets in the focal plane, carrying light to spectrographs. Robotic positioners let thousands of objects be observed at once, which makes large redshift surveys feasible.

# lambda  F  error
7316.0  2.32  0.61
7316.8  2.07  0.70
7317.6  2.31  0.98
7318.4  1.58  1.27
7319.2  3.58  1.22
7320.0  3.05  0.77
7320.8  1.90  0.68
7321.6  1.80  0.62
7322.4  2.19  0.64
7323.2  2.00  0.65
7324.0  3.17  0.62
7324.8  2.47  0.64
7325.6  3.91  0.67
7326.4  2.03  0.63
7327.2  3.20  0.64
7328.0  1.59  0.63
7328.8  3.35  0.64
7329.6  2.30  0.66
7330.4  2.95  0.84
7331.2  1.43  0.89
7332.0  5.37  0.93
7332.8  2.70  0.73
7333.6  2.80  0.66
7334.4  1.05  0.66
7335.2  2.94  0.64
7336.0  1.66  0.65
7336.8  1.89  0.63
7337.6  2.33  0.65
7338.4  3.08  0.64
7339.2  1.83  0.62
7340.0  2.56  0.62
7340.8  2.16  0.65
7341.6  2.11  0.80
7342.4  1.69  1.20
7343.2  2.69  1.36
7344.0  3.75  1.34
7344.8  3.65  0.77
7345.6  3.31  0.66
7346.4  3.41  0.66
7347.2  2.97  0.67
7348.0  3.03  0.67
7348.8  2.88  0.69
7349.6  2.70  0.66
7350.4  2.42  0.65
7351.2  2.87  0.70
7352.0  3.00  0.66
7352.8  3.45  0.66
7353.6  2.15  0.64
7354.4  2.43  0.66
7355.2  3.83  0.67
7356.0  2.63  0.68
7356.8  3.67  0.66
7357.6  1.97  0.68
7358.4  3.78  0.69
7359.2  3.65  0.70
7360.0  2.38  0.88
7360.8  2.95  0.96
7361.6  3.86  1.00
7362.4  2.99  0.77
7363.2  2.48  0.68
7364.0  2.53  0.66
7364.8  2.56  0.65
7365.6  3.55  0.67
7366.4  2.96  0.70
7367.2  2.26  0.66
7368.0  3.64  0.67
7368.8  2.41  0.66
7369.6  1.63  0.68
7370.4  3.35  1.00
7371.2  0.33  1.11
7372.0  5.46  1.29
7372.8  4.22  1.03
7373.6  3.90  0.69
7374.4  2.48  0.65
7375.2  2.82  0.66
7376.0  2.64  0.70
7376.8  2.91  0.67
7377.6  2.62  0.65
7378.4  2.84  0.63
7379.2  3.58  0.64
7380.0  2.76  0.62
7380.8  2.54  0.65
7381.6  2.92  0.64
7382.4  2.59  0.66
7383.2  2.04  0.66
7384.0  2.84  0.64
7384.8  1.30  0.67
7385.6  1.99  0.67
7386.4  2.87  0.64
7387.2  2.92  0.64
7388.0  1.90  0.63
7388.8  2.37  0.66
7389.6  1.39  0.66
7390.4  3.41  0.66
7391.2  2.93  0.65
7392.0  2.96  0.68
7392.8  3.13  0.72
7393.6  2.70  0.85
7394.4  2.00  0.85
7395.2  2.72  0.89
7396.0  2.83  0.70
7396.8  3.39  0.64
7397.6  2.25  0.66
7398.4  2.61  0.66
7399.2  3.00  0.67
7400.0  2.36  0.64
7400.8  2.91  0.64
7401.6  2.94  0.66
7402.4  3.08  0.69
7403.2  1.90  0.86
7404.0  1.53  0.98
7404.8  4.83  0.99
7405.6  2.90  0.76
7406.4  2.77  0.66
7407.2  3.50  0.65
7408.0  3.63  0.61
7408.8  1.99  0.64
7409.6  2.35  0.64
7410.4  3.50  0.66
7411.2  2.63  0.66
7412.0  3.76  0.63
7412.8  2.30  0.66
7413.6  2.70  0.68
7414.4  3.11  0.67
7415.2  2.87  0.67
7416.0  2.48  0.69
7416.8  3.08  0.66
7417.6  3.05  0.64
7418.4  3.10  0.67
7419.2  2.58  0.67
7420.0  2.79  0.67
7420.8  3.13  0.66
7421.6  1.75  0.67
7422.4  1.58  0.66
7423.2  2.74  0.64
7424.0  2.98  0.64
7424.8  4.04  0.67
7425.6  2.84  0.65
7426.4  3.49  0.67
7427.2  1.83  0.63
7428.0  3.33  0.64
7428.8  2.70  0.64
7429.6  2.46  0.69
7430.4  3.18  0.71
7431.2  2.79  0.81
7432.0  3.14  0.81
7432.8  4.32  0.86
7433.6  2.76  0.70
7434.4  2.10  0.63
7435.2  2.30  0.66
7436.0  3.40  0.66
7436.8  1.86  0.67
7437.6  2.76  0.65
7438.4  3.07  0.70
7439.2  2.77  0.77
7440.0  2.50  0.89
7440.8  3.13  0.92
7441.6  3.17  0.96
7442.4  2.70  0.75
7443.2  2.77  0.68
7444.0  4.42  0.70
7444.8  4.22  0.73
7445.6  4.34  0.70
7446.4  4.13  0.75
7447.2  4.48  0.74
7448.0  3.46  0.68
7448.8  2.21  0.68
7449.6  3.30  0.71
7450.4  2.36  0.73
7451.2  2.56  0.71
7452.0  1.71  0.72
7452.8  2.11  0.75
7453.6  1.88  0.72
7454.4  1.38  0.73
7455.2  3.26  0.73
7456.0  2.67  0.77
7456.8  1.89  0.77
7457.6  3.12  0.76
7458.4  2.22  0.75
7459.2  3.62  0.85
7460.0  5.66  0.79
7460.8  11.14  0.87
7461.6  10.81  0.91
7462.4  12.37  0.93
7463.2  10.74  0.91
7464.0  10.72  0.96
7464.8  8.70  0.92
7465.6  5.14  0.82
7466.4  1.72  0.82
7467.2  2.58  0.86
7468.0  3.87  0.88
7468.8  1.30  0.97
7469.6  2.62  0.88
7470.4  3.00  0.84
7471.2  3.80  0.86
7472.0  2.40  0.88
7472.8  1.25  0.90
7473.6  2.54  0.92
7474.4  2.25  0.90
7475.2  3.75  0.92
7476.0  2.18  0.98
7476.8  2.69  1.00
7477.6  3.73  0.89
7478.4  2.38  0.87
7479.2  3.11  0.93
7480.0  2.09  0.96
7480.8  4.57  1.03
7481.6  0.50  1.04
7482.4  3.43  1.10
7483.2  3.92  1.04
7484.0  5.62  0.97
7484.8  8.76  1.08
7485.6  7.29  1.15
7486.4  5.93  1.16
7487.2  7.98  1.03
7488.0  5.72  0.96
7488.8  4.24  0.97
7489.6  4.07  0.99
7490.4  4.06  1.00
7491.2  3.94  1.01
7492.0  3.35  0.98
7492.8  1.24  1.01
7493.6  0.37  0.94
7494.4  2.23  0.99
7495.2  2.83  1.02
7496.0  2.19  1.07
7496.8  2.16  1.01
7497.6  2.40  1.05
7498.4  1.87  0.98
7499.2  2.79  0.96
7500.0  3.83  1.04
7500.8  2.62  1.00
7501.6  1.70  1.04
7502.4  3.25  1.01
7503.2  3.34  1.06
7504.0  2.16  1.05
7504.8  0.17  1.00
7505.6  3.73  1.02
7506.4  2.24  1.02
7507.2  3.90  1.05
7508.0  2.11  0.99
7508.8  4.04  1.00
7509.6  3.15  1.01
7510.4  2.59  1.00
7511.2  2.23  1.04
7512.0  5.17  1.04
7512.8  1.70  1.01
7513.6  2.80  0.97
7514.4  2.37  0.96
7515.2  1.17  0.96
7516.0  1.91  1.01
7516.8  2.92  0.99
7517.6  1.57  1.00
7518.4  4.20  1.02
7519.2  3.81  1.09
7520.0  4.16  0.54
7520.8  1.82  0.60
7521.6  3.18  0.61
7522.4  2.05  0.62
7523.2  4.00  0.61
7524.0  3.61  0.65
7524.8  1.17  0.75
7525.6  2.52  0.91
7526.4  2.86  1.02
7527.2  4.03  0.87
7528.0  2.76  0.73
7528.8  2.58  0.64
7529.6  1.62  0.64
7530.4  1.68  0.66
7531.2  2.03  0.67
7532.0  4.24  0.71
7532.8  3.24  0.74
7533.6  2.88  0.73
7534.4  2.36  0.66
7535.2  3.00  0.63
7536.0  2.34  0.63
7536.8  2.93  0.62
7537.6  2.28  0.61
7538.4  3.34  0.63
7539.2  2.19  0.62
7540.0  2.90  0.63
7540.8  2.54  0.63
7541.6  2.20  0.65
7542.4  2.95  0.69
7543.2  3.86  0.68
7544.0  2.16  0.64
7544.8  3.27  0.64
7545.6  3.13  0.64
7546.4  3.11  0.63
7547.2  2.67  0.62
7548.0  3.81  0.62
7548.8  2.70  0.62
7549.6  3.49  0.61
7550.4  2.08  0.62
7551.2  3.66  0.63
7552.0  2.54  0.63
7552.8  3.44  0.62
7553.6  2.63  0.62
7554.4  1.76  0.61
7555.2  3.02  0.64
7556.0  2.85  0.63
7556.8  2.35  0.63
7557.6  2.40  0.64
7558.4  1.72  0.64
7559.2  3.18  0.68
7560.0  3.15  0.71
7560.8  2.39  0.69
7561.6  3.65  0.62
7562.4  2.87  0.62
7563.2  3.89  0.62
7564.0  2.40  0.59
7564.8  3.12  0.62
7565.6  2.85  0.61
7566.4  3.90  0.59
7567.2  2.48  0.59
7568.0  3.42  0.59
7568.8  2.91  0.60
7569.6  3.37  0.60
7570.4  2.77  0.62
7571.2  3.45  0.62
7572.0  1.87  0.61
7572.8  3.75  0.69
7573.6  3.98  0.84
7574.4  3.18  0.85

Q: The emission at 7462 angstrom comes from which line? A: H-alpha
